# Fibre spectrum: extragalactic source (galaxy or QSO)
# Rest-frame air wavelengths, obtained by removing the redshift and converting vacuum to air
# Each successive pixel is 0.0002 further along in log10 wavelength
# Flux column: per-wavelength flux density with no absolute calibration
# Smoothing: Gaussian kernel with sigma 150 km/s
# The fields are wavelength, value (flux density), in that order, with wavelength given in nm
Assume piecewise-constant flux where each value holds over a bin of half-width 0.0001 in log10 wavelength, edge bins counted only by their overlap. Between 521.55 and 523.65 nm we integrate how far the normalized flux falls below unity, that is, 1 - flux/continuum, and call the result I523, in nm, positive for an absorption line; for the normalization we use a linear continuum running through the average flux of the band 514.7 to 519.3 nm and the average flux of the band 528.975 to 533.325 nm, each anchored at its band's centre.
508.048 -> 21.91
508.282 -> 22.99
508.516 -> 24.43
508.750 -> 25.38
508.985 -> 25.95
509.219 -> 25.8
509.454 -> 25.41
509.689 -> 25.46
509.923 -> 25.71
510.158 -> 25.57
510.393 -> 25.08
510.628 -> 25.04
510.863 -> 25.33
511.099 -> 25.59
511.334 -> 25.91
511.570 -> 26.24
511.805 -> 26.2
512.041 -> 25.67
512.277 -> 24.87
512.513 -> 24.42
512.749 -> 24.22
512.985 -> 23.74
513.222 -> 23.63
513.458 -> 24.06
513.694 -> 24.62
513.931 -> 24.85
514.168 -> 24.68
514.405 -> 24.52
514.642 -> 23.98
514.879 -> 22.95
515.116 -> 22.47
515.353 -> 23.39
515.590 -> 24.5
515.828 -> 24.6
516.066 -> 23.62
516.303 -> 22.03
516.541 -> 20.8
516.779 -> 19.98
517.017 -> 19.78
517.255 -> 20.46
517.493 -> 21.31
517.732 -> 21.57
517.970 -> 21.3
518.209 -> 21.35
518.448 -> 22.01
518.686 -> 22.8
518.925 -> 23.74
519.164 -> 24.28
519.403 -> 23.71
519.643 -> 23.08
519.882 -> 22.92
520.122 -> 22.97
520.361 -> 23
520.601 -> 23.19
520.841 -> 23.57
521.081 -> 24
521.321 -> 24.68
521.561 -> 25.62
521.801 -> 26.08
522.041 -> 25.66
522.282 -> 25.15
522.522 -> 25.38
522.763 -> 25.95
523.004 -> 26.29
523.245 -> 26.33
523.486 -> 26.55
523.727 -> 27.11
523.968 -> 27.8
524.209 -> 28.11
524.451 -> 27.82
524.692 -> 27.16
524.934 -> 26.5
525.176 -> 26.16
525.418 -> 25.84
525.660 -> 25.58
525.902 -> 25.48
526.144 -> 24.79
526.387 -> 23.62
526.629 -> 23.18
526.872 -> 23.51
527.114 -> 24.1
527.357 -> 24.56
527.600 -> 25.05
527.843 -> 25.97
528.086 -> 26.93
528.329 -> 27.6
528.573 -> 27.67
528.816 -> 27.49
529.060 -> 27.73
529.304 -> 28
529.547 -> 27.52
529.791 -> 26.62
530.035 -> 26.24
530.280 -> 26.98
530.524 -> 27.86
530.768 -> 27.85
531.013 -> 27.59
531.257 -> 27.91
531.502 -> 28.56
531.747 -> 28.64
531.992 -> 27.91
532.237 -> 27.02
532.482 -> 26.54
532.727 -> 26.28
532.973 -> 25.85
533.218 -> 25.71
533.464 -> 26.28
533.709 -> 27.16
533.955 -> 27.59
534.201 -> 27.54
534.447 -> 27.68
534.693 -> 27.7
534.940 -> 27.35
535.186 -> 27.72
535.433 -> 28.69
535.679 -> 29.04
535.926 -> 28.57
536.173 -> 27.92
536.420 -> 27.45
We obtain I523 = -0.14 nm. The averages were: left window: 22.3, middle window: 25.9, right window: 27.3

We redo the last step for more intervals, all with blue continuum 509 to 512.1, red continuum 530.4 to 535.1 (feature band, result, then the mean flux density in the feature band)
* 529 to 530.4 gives 0.00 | 27.1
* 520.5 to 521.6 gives 0.10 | 24.1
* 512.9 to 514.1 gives 0.08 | 24.2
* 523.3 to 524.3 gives -0.02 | 27.3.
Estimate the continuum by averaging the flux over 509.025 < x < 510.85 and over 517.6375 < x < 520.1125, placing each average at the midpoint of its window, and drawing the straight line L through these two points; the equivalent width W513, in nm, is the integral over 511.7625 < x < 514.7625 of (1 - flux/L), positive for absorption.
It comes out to -0.01 nm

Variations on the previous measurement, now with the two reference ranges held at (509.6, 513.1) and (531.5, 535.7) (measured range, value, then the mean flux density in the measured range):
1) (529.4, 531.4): -0.023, 27.3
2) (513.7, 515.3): 0.102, 23.9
